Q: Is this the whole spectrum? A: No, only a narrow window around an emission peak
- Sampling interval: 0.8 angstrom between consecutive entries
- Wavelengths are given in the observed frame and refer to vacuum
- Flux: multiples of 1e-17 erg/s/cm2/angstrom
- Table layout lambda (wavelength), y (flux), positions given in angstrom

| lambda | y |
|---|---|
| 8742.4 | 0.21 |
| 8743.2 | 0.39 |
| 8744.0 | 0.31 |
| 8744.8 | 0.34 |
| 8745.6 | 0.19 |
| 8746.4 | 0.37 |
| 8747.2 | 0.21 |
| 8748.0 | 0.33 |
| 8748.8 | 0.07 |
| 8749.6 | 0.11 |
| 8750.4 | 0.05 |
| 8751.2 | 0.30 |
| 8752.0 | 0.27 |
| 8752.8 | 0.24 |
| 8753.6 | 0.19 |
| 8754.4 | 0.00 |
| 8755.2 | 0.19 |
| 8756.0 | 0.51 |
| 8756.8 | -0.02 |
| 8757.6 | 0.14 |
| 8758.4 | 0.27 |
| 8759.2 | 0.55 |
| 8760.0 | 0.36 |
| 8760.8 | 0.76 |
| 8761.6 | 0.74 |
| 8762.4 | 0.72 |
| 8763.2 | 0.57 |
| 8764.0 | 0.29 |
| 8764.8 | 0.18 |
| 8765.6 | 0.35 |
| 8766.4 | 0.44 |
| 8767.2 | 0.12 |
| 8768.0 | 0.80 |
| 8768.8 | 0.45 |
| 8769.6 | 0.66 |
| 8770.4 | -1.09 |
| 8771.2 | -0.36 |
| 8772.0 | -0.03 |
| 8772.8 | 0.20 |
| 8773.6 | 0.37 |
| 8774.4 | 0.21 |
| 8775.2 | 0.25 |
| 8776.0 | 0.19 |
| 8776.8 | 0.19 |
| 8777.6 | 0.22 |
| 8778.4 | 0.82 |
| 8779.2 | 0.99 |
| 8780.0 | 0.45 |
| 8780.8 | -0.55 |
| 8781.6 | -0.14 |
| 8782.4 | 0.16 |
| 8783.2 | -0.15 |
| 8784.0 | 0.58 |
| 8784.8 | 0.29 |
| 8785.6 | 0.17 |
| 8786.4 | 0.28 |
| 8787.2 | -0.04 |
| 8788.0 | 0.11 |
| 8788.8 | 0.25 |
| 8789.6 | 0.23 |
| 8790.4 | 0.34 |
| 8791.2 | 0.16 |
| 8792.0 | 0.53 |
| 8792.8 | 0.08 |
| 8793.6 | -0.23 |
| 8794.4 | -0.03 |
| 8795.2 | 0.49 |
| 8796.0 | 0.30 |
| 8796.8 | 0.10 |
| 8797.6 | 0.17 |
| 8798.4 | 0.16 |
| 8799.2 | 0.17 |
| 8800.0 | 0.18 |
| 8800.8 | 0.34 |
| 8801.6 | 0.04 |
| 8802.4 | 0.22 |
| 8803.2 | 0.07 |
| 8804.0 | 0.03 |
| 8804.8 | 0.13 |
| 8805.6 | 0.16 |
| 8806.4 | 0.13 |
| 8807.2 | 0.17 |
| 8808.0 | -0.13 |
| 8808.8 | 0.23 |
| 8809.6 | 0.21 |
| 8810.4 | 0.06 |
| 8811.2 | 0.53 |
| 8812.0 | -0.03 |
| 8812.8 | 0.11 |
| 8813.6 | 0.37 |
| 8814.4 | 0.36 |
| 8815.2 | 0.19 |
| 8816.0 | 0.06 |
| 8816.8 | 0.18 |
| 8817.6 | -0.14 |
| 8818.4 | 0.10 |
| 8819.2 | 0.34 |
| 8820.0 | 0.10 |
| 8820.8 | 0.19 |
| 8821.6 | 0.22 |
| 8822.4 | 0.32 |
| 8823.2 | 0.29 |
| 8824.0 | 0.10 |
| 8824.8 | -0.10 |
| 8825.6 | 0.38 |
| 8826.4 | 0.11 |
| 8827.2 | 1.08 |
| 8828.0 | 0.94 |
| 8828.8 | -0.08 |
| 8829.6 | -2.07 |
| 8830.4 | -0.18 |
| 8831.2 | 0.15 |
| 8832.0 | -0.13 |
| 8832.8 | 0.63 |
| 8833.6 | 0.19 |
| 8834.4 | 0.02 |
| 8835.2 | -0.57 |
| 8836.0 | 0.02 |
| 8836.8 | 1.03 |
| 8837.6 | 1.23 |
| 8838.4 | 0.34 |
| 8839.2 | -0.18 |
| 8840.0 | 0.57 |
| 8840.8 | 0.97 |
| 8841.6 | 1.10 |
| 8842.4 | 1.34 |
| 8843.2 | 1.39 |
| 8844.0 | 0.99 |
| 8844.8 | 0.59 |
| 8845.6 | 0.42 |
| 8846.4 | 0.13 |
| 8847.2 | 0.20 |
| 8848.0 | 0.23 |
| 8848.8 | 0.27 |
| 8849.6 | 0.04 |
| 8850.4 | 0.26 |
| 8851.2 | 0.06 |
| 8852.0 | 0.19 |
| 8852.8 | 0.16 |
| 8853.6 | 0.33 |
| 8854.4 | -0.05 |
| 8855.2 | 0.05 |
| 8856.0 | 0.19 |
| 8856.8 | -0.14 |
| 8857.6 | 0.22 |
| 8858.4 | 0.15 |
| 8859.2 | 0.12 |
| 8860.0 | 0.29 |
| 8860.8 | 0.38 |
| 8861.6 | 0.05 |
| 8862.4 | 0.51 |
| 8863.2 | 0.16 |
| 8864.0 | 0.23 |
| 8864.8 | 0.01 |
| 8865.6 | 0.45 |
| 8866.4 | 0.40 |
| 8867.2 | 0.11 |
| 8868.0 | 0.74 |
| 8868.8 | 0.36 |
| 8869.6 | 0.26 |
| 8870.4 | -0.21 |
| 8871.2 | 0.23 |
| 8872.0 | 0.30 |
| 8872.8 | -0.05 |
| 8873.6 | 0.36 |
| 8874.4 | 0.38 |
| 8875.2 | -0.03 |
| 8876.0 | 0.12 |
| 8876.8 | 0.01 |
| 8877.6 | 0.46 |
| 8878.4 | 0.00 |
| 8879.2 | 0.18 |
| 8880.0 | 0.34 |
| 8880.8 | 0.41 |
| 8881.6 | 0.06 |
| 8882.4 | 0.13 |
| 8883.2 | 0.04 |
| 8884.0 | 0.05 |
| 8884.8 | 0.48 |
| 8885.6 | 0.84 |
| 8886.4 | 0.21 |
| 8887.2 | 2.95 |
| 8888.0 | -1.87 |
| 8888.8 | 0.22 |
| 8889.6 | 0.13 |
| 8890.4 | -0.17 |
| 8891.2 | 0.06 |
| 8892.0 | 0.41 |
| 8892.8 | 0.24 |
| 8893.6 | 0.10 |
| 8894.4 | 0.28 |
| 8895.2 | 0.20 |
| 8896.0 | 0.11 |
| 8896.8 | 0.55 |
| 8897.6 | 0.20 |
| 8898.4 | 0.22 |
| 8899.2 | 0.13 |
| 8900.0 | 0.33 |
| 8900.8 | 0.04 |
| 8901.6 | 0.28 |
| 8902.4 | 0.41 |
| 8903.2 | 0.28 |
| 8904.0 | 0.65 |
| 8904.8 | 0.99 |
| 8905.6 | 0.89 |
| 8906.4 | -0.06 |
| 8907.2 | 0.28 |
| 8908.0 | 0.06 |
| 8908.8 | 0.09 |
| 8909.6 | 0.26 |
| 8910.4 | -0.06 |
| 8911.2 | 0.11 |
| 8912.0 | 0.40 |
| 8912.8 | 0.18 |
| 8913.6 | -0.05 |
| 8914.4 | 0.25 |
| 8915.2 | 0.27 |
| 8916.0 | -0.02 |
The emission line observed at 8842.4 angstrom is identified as H-beta 4861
